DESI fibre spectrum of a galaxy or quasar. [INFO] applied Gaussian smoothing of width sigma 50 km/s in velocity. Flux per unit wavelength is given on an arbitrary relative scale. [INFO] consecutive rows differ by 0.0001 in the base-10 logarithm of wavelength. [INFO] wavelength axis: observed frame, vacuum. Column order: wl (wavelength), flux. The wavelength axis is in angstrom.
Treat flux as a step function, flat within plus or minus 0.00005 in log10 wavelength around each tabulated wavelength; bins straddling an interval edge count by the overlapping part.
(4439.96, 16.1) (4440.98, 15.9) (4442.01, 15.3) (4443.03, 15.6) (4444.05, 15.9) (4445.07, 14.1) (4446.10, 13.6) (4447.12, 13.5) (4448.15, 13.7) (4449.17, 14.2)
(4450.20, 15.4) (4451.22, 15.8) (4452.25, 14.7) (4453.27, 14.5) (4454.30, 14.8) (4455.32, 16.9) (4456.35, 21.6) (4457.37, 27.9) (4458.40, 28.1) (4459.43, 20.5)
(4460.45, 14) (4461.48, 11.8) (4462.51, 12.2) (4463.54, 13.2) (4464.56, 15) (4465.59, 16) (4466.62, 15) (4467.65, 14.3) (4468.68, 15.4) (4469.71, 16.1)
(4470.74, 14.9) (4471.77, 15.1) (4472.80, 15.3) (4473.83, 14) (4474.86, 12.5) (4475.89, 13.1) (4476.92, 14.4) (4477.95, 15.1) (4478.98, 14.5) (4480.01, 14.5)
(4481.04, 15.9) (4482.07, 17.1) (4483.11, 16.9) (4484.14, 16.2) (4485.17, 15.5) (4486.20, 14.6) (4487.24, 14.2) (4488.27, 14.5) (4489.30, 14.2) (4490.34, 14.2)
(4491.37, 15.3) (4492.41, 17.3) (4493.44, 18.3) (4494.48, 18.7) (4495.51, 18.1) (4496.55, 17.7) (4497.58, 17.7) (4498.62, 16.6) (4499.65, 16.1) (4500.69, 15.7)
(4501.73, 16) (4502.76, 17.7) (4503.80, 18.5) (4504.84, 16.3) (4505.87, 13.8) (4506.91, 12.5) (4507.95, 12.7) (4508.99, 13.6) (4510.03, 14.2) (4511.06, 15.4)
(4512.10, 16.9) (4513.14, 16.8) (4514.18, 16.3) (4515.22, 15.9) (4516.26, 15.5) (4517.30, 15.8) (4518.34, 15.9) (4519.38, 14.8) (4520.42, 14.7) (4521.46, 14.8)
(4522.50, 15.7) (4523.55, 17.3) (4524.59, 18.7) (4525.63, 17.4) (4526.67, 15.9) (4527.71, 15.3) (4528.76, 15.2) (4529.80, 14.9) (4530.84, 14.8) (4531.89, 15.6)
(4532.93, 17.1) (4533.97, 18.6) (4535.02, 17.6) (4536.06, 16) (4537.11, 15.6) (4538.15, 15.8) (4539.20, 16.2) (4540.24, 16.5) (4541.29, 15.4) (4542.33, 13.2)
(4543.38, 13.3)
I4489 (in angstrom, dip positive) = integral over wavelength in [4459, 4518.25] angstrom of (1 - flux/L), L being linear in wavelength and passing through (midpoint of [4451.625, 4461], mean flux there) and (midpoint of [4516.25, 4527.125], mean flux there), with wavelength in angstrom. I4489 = 7.2 angstrom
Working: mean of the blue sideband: 19.2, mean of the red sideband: 16.1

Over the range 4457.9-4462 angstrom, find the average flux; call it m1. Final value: 18.6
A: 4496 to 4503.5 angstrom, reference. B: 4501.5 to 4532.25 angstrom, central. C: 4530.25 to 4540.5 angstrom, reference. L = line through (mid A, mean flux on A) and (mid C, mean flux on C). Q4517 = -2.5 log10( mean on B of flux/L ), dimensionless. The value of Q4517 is 0.07 mag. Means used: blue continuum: 16.8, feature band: 15.6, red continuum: 16.4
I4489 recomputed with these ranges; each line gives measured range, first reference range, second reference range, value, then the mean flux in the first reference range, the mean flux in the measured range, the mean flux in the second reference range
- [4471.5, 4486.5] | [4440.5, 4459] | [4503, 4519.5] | 1.0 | 16.8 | 15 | 15.4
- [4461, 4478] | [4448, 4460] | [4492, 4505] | 3.5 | 18.3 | 14.3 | 17.3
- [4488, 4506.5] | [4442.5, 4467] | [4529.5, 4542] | -0.4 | 16.2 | 16.5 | 16.2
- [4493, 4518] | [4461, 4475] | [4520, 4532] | -1.3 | 14.4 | 16.1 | 15.9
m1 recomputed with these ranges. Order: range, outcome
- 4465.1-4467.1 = 15.5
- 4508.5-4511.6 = 14.5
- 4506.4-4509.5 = 12.9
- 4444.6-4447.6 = 13.7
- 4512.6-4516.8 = 16.1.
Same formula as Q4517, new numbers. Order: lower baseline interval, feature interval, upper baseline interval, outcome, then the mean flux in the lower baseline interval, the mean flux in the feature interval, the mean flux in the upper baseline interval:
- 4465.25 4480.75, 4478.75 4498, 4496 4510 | -0.06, 14.7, 16.1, 15.7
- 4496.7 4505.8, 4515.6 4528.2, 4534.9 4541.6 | 0.03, 16.7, 16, 16.1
